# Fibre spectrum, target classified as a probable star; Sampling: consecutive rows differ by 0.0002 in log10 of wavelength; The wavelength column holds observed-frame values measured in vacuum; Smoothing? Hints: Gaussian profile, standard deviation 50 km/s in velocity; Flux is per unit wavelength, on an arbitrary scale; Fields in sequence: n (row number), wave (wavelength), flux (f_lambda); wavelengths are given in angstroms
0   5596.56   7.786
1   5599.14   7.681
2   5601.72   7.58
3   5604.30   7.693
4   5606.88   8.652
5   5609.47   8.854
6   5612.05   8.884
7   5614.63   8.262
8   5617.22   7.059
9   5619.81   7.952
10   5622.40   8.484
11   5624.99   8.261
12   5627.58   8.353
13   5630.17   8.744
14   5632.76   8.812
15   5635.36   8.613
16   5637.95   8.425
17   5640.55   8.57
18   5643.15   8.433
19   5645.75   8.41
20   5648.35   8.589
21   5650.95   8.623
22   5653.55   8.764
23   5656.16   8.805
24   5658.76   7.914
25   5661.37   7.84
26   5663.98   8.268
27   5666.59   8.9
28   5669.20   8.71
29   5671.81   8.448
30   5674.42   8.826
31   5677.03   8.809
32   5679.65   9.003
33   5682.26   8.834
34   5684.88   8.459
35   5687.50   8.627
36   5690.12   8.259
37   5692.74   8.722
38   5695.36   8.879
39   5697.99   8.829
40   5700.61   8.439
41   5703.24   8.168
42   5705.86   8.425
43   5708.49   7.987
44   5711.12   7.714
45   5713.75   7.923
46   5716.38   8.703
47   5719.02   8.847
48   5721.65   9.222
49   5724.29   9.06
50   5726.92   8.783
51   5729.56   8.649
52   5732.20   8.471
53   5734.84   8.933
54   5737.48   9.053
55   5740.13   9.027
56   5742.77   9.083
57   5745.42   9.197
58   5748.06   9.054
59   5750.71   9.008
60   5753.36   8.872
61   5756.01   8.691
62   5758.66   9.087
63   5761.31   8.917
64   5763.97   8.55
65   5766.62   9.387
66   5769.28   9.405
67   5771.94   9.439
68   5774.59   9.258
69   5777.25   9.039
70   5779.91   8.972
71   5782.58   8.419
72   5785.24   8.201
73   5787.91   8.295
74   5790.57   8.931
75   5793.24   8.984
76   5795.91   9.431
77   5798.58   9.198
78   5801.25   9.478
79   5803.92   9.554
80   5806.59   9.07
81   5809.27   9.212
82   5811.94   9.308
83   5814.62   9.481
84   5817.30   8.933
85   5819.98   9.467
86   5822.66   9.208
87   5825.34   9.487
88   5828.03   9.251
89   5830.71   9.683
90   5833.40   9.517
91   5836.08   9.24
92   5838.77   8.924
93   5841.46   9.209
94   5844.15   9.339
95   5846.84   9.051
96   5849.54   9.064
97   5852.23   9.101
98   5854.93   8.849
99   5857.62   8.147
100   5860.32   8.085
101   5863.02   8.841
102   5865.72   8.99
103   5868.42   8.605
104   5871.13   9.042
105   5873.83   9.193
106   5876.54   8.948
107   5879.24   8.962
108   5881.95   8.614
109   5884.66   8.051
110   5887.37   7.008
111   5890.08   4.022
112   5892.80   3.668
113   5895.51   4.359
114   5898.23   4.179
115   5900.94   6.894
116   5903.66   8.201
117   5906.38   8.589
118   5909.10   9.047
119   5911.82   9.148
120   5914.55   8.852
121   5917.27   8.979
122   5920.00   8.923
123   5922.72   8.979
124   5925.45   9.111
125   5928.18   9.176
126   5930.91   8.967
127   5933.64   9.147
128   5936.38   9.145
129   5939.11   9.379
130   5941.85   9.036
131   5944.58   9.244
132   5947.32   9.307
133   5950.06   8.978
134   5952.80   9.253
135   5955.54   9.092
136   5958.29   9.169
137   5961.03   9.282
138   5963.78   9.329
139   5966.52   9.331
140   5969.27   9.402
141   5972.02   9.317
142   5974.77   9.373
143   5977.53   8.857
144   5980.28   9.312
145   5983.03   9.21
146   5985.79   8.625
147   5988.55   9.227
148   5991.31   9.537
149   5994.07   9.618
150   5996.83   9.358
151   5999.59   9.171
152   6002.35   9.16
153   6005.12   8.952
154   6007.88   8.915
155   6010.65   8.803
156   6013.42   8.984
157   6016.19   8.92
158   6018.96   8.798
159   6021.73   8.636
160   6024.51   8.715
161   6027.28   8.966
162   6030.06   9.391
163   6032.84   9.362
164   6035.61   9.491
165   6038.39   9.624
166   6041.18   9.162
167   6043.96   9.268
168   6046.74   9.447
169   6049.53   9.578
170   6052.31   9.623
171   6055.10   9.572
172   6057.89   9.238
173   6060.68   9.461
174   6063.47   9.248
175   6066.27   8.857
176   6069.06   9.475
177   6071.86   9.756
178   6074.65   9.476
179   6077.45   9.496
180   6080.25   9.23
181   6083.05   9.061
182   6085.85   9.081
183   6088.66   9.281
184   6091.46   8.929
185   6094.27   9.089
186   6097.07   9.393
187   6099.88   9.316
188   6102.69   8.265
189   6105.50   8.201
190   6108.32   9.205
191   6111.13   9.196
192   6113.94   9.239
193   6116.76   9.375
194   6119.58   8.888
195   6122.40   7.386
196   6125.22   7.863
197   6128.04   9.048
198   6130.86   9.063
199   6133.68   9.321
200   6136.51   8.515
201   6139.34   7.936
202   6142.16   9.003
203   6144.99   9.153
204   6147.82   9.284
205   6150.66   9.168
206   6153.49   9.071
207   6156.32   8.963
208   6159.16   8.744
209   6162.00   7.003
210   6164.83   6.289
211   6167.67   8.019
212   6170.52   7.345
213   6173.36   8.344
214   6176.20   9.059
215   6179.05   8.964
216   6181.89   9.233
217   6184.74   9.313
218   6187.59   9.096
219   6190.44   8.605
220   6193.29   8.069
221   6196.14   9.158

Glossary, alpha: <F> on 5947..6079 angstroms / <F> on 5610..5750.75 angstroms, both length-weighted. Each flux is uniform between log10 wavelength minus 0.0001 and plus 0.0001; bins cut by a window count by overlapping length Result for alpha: 1.1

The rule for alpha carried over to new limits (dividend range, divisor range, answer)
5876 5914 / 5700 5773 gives 0.81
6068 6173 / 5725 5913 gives 1.02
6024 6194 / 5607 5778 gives 1.03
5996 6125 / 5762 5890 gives 1.02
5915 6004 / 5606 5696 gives 1.08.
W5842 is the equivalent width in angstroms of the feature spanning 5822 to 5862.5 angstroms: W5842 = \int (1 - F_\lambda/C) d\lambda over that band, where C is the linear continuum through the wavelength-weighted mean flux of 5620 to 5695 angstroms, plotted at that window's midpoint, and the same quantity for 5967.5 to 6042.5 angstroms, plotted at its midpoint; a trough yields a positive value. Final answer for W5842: -0.9 angstroms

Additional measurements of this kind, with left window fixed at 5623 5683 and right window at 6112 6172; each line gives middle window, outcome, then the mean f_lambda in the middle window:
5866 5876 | -0.48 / 8.95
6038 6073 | -3.61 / 9.4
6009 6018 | -0.39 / 8.89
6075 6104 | -2.08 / 9.13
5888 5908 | 6.43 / 5.79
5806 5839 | -2.95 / 9.31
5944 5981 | -3.03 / 9.23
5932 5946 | -1.07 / 9.19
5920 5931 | -0.67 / 9.06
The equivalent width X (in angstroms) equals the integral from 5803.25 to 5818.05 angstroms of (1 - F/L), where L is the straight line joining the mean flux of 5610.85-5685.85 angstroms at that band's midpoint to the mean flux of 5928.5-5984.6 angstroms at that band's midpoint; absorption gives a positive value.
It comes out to -0.7 angstroms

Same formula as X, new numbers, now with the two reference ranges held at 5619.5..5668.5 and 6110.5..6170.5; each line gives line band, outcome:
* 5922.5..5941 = -1.3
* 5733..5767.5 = -2.0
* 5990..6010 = -1.6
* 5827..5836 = -1.0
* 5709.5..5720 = 0.3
